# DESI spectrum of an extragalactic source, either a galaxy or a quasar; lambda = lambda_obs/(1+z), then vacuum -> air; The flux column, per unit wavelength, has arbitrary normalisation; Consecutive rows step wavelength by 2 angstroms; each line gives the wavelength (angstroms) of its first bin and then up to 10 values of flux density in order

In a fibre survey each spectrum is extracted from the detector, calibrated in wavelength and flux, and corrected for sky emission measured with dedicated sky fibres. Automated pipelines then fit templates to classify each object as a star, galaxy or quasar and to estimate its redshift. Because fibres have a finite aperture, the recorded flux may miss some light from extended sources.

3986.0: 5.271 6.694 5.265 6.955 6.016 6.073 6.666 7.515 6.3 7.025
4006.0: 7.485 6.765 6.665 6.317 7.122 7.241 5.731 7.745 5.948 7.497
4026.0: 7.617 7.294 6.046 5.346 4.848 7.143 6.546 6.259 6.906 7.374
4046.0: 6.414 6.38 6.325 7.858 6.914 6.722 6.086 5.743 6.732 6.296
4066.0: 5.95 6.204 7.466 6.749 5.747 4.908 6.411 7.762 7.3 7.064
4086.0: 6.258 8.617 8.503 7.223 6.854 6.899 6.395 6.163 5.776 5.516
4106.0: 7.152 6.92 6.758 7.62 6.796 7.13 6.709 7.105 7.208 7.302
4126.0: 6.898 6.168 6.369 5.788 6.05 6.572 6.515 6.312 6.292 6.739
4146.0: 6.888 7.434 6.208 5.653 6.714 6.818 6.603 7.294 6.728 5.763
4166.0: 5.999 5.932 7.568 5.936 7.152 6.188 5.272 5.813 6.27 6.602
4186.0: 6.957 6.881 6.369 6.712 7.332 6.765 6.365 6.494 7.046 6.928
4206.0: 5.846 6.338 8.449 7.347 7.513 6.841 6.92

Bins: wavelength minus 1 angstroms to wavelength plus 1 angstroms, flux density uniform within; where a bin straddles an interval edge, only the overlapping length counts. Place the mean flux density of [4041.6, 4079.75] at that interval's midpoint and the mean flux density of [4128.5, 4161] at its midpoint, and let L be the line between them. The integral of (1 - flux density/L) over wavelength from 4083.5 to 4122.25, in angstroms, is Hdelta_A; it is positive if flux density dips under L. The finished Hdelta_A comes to -2.50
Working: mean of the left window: 6.5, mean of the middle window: 6.93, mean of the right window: 6.51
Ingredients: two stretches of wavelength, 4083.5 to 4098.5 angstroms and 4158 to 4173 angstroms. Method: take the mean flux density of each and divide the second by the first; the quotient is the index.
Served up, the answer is 0.89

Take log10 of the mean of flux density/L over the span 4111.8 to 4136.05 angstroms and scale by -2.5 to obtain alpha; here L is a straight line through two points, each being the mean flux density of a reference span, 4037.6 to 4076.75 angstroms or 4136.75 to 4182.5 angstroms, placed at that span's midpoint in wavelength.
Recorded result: -0.04 mag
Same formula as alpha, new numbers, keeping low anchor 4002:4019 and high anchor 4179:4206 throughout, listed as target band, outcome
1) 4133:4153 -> 0.033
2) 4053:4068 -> 0.064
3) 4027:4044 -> 0.064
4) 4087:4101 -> -0.083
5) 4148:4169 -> 0.038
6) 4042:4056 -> -0.021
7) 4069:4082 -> 0.024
